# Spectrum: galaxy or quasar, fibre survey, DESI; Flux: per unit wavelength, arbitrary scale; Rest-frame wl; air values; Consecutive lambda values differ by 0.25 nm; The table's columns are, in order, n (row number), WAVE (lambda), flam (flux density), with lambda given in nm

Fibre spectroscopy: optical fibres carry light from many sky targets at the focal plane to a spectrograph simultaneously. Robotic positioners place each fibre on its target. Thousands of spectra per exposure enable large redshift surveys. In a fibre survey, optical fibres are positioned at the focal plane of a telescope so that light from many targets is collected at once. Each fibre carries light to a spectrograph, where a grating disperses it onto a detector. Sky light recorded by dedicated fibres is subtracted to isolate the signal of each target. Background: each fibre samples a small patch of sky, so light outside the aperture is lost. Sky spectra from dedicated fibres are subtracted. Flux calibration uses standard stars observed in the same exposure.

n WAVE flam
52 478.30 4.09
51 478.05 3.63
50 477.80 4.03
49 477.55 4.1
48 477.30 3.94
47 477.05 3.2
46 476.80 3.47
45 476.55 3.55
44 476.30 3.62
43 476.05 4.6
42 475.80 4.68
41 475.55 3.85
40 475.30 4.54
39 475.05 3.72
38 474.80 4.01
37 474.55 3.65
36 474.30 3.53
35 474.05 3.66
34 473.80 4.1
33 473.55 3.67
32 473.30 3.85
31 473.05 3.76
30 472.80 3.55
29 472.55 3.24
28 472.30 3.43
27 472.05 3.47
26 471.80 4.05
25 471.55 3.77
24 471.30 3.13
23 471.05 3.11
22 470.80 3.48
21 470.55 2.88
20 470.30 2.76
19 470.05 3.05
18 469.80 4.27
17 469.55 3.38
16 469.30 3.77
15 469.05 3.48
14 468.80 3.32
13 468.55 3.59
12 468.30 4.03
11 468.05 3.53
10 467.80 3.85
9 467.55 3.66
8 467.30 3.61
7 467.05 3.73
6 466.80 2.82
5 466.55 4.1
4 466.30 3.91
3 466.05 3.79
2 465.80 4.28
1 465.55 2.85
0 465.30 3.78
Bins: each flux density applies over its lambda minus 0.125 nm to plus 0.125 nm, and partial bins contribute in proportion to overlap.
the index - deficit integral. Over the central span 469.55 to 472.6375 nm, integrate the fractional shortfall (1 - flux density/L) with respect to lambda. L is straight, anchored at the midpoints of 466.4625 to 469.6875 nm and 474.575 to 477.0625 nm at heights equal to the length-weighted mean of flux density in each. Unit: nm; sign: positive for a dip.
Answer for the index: 0.29 nm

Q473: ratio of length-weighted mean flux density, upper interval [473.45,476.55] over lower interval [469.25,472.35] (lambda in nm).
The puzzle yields 1.16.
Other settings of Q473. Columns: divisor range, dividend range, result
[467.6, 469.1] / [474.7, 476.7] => 1.12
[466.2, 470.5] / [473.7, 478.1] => 1.09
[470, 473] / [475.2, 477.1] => 1.18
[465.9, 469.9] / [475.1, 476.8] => 1.11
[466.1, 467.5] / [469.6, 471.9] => 0.93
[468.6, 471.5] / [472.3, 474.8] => 1.10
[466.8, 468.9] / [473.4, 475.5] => 1.07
